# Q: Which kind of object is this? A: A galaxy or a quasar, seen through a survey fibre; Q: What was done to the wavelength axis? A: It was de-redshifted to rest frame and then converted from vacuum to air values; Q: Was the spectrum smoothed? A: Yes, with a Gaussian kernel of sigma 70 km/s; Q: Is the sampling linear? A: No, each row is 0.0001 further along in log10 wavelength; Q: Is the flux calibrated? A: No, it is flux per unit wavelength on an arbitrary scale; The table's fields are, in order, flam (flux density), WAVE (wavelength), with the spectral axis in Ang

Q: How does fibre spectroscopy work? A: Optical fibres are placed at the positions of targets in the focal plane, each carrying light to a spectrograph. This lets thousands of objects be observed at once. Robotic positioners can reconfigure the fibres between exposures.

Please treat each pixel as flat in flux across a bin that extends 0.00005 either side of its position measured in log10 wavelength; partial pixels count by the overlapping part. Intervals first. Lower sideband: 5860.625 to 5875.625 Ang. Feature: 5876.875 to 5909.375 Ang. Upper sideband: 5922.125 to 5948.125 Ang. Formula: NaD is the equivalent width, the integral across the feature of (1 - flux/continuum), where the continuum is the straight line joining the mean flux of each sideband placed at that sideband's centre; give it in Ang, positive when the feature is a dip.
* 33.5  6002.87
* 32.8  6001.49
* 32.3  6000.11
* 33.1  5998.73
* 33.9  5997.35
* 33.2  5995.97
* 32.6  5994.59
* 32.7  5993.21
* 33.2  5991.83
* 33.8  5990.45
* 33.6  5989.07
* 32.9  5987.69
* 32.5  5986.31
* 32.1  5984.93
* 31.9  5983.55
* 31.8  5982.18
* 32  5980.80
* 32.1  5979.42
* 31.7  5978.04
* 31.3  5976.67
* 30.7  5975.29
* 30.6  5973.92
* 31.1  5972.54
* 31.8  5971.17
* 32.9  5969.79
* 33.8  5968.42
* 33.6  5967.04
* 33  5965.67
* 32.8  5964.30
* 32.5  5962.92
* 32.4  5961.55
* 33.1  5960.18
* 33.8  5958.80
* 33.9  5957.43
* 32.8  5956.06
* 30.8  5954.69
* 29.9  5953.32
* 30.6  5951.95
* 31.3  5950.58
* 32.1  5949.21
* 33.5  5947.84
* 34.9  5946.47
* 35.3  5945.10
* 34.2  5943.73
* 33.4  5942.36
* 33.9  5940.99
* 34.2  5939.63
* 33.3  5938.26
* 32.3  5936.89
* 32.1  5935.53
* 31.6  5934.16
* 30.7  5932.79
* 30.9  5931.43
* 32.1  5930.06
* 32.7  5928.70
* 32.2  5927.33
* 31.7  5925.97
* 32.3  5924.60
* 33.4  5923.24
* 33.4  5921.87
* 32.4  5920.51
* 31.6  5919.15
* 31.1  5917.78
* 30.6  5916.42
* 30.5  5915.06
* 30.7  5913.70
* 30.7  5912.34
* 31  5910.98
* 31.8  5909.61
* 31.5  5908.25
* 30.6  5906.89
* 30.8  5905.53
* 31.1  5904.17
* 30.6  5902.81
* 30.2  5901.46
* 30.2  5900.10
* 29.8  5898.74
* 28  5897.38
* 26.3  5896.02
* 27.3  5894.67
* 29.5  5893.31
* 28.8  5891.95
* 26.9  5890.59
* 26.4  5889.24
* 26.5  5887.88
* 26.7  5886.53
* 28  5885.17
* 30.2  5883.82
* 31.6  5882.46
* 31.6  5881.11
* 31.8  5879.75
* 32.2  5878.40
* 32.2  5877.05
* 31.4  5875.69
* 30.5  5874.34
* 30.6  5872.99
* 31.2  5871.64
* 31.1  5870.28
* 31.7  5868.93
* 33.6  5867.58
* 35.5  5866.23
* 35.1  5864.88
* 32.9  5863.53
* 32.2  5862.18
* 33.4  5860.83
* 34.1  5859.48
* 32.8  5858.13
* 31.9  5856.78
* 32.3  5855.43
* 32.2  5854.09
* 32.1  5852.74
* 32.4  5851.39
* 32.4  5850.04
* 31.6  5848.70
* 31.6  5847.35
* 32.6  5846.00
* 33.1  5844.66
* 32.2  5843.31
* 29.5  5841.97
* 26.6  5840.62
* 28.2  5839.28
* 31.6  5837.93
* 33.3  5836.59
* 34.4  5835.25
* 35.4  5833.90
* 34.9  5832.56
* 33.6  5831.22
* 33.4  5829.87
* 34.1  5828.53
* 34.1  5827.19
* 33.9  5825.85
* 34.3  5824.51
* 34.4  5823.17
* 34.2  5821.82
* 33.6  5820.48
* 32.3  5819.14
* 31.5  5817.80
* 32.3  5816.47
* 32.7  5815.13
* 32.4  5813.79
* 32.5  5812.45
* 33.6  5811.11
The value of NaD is 3.1 Ang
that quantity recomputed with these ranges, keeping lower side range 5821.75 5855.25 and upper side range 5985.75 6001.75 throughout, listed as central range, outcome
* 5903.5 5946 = 1.0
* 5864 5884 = 0.4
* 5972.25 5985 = 0.6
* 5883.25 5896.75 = 2.1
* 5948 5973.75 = 0.5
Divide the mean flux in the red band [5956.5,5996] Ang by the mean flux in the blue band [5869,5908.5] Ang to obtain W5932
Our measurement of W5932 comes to 1.09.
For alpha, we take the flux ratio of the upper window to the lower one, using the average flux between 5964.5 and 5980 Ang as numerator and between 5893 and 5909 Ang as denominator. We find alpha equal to 1.08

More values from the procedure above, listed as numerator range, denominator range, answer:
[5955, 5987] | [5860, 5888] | 1.03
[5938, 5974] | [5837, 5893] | 1.05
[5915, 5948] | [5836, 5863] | 1.02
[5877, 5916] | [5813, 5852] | 0.91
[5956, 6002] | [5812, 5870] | 0.99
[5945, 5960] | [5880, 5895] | 1.14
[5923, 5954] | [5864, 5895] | 1.07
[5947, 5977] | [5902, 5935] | 1.02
